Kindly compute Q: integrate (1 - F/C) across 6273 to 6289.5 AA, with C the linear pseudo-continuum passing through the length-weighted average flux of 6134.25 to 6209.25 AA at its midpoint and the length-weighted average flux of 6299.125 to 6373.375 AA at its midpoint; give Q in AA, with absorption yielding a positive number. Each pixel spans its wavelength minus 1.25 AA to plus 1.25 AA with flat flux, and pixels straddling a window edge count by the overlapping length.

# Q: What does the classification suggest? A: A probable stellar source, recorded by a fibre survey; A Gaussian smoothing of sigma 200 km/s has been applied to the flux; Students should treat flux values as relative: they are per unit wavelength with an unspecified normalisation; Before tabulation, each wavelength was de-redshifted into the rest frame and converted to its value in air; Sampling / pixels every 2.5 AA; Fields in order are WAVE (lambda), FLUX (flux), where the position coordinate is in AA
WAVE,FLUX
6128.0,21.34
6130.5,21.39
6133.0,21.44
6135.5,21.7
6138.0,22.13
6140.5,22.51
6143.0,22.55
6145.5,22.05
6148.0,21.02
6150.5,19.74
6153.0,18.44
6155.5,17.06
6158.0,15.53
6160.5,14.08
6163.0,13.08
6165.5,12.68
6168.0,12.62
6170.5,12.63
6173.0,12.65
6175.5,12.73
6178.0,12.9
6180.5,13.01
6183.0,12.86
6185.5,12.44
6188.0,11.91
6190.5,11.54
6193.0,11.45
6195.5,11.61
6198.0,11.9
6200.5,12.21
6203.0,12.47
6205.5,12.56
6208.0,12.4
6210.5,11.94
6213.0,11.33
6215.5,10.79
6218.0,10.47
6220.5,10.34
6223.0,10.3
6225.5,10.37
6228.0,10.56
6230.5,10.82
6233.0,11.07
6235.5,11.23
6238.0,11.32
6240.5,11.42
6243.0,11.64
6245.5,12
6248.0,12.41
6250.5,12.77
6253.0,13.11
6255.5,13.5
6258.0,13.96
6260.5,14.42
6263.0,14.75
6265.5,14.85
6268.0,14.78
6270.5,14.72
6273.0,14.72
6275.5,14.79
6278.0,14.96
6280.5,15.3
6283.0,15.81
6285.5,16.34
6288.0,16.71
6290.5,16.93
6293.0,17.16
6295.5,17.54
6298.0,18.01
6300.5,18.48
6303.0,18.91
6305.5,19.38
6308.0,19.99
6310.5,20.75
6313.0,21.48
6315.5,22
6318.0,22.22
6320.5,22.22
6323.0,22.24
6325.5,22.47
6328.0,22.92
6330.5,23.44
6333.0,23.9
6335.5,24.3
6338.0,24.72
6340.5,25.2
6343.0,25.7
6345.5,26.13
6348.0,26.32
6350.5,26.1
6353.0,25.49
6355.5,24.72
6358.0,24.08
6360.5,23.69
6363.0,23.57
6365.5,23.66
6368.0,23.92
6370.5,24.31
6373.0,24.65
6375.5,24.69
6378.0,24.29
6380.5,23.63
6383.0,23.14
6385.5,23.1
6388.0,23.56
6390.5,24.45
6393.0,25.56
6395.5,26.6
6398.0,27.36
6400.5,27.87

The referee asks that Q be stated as 3.94 AA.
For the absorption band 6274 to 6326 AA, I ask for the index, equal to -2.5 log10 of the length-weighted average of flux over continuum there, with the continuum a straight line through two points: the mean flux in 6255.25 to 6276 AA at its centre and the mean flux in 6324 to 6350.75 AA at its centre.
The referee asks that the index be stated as 0.04 mag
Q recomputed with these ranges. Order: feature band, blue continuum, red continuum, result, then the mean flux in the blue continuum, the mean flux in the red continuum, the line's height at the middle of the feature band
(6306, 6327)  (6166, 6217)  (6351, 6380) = -0.7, 12.2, 24.3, 20.9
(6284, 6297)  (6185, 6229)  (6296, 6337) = 1.4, 11.5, 21.4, 19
